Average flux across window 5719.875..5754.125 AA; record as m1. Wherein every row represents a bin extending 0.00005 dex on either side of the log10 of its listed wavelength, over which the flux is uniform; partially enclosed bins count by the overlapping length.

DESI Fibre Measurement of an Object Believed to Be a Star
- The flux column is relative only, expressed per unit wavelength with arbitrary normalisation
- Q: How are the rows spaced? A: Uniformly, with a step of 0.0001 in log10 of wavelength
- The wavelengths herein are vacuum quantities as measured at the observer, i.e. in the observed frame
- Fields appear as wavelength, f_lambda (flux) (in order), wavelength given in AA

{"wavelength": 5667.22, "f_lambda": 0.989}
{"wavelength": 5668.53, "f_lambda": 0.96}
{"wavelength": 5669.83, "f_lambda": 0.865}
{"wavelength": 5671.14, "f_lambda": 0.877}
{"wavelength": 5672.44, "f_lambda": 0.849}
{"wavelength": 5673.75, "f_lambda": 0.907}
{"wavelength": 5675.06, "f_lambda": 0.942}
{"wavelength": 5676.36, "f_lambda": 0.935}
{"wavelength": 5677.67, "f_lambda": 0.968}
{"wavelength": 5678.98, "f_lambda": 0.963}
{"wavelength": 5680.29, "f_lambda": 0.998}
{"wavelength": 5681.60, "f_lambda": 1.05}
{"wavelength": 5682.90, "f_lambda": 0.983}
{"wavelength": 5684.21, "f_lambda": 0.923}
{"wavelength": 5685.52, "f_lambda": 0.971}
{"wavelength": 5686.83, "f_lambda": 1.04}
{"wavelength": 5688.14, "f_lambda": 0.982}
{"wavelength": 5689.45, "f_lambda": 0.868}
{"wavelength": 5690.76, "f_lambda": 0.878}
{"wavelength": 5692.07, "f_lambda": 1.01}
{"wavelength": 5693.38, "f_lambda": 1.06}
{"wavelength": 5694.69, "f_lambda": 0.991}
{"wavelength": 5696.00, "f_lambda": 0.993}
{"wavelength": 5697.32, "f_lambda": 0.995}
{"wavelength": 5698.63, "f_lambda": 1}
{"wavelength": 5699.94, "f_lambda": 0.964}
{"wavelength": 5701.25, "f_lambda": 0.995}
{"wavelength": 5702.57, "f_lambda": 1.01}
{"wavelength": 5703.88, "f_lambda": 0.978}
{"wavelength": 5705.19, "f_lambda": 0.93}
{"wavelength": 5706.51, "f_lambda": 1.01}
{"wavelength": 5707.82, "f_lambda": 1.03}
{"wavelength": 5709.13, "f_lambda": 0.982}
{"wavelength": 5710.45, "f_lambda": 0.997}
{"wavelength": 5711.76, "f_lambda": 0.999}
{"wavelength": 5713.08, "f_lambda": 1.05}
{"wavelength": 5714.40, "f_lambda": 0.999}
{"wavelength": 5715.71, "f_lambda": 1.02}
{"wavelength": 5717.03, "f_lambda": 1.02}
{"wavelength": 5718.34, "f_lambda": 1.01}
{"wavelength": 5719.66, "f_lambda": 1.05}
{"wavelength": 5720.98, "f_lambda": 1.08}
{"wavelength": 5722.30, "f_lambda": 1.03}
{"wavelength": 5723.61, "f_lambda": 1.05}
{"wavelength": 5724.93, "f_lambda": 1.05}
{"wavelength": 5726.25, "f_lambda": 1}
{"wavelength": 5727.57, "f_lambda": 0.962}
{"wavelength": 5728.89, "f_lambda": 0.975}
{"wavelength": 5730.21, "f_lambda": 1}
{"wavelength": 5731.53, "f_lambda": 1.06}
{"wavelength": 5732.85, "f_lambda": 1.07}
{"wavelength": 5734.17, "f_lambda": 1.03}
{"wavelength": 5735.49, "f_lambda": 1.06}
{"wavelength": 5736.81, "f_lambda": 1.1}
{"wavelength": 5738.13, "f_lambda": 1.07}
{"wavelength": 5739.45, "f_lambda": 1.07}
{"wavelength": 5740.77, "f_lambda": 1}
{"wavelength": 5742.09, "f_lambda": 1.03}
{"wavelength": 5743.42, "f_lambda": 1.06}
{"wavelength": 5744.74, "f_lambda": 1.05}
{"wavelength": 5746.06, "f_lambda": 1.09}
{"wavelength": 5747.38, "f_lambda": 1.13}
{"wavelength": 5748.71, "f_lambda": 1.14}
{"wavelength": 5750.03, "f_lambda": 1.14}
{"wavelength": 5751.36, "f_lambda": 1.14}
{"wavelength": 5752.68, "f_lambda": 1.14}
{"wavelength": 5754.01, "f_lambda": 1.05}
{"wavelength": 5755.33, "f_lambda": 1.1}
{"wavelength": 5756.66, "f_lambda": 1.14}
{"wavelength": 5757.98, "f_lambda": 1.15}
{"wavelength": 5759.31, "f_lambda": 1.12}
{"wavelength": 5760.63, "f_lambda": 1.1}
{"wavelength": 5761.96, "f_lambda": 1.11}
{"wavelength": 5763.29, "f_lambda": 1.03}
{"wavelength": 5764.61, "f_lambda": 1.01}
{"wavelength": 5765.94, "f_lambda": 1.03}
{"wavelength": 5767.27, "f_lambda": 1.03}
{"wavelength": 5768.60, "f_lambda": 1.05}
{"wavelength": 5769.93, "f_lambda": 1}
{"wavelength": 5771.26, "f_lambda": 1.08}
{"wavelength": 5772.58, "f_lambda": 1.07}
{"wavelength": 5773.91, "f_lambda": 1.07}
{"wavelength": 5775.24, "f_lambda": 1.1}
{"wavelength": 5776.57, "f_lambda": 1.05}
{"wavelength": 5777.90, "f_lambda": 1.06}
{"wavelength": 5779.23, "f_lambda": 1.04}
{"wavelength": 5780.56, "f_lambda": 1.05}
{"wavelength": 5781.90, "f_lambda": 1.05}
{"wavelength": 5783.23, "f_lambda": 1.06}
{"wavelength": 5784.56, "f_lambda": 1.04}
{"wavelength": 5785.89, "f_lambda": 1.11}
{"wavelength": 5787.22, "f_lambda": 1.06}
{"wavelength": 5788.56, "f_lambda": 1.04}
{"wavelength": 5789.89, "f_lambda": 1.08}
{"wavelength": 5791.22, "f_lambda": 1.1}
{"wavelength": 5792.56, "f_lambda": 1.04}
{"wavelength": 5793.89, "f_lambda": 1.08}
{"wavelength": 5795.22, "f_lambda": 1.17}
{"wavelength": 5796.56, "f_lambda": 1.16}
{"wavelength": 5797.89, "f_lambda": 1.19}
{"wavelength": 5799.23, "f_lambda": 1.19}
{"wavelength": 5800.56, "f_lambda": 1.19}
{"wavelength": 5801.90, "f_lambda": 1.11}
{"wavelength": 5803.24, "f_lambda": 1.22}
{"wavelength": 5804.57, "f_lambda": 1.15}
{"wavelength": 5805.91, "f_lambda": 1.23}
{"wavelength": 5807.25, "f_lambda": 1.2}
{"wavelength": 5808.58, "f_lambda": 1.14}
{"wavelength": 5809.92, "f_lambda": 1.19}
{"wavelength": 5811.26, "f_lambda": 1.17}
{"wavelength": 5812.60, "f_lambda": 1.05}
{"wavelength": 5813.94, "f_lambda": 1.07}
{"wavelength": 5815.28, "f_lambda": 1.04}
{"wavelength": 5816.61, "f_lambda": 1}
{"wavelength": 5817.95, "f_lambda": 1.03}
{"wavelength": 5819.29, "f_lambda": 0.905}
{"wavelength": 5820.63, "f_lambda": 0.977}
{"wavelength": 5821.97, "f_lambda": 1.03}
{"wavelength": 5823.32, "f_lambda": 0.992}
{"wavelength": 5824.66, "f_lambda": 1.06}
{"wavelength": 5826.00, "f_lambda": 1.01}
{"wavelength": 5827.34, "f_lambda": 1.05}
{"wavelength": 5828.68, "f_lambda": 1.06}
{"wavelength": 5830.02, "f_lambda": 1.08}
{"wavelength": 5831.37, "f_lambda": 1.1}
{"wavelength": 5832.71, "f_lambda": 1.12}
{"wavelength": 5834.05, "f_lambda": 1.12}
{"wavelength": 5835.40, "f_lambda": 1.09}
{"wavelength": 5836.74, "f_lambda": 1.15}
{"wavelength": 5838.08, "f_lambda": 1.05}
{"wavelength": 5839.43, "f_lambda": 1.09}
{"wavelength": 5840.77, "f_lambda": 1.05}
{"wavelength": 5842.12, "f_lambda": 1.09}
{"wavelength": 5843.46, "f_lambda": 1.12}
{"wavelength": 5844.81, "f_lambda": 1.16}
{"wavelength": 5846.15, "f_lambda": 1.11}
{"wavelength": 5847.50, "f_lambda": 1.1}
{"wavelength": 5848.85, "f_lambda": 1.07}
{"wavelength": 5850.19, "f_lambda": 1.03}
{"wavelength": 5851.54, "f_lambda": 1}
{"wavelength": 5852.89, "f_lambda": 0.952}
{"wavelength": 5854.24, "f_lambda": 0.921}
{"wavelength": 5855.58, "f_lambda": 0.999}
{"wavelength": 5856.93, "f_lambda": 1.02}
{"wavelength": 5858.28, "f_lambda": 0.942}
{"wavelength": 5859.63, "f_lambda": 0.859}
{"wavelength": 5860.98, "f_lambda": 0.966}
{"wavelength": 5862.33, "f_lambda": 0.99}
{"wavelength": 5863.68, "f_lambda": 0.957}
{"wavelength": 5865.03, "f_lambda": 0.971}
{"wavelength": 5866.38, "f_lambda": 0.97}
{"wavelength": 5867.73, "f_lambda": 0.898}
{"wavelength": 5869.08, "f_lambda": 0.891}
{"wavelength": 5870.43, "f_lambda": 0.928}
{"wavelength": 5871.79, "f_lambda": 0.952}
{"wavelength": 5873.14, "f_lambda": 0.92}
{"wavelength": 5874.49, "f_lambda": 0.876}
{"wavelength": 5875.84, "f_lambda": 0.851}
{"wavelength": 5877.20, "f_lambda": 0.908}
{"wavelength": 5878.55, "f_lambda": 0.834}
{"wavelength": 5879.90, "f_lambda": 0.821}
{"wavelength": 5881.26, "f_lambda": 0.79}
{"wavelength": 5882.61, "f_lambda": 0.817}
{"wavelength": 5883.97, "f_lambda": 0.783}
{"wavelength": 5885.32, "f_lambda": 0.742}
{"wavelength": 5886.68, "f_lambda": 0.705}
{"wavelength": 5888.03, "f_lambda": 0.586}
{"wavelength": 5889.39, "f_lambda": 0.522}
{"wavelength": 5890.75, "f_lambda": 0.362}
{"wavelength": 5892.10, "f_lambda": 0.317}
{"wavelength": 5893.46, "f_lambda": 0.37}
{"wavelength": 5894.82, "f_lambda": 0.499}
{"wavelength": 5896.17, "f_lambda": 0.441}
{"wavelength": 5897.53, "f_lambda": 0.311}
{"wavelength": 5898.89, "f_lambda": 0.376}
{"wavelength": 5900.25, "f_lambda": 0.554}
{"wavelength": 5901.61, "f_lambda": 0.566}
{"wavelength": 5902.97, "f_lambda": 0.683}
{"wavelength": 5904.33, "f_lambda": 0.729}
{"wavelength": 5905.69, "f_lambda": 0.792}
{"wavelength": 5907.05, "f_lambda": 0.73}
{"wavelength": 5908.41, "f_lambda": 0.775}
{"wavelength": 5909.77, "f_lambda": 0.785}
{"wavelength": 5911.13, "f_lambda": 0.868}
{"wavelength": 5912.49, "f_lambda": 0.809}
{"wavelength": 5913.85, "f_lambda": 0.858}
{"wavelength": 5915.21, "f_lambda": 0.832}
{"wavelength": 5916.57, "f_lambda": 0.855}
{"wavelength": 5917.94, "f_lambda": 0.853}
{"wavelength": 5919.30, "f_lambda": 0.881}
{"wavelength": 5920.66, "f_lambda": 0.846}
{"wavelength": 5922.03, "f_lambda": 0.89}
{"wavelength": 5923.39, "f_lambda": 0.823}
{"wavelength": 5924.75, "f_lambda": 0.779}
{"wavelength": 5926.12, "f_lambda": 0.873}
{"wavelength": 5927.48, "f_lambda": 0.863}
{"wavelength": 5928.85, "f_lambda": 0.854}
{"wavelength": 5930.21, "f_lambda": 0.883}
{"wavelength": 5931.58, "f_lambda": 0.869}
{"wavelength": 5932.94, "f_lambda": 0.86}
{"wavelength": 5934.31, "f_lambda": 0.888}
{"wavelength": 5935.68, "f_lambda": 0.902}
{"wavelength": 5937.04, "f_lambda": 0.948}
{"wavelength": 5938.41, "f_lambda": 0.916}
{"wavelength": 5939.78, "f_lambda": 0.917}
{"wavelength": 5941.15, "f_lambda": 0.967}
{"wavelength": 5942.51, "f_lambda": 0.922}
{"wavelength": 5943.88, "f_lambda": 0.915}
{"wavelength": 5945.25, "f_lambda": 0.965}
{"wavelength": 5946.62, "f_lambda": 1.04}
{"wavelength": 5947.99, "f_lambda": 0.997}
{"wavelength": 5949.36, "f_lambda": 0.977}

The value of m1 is 1.06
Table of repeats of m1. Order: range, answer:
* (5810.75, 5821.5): 1.03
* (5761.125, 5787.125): 1.06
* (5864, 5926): 0.743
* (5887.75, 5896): 0.436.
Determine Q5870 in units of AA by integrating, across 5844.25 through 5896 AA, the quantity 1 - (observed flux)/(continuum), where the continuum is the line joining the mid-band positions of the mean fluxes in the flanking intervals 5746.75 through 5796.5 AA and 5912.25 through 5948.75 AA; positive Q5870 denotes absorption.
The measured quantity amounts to 6.4 AA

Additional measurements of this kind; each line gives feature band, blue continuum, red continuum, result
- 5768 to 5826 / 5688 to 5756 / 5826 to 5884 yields -4.5 AA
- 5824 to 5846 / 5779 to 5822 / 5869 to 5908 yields -3.7 AA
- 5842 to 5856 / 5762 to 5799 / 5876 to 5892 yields -3.7 AA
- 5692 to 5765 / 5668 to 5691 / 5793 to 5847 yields -3.3 AA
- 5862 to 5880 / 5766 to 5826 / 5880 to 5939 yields -1.3 AA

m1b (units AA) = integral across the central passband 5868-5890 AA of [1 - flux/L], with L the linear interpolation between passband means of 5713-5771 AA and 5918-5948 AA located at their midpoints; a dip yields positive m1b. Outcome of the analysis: 3.11 AA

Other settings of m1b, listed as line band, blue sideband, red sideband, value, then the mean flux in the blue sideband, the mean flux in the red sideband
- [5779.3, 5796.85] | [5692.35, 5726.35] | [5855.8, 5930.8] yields -3.22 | 1.01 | 0.775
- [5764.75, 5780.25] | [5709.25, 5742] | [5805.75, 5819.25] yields 0.23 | 1.03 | 1.1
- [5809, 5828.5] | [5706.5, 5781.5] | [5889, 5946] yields -2.45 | 1.06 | 0.756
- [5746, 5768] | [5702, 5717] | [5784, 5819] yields -0.77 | 1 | 1.12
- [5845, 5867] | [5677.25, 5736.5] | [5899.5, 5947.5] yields -2.52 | 1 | 0.843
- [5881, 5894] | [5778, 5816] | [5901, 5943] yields 4.56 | 1.11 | 0.84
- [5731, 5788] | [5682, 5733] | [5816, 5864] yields -3.33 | 1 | 1.04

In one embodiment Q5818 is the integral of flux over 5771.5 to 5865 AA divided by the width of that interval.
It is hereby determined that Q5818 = 1.07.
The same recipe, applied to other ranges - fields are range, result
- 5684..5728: 0.999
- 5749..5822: 1.09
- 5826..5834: 1.08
